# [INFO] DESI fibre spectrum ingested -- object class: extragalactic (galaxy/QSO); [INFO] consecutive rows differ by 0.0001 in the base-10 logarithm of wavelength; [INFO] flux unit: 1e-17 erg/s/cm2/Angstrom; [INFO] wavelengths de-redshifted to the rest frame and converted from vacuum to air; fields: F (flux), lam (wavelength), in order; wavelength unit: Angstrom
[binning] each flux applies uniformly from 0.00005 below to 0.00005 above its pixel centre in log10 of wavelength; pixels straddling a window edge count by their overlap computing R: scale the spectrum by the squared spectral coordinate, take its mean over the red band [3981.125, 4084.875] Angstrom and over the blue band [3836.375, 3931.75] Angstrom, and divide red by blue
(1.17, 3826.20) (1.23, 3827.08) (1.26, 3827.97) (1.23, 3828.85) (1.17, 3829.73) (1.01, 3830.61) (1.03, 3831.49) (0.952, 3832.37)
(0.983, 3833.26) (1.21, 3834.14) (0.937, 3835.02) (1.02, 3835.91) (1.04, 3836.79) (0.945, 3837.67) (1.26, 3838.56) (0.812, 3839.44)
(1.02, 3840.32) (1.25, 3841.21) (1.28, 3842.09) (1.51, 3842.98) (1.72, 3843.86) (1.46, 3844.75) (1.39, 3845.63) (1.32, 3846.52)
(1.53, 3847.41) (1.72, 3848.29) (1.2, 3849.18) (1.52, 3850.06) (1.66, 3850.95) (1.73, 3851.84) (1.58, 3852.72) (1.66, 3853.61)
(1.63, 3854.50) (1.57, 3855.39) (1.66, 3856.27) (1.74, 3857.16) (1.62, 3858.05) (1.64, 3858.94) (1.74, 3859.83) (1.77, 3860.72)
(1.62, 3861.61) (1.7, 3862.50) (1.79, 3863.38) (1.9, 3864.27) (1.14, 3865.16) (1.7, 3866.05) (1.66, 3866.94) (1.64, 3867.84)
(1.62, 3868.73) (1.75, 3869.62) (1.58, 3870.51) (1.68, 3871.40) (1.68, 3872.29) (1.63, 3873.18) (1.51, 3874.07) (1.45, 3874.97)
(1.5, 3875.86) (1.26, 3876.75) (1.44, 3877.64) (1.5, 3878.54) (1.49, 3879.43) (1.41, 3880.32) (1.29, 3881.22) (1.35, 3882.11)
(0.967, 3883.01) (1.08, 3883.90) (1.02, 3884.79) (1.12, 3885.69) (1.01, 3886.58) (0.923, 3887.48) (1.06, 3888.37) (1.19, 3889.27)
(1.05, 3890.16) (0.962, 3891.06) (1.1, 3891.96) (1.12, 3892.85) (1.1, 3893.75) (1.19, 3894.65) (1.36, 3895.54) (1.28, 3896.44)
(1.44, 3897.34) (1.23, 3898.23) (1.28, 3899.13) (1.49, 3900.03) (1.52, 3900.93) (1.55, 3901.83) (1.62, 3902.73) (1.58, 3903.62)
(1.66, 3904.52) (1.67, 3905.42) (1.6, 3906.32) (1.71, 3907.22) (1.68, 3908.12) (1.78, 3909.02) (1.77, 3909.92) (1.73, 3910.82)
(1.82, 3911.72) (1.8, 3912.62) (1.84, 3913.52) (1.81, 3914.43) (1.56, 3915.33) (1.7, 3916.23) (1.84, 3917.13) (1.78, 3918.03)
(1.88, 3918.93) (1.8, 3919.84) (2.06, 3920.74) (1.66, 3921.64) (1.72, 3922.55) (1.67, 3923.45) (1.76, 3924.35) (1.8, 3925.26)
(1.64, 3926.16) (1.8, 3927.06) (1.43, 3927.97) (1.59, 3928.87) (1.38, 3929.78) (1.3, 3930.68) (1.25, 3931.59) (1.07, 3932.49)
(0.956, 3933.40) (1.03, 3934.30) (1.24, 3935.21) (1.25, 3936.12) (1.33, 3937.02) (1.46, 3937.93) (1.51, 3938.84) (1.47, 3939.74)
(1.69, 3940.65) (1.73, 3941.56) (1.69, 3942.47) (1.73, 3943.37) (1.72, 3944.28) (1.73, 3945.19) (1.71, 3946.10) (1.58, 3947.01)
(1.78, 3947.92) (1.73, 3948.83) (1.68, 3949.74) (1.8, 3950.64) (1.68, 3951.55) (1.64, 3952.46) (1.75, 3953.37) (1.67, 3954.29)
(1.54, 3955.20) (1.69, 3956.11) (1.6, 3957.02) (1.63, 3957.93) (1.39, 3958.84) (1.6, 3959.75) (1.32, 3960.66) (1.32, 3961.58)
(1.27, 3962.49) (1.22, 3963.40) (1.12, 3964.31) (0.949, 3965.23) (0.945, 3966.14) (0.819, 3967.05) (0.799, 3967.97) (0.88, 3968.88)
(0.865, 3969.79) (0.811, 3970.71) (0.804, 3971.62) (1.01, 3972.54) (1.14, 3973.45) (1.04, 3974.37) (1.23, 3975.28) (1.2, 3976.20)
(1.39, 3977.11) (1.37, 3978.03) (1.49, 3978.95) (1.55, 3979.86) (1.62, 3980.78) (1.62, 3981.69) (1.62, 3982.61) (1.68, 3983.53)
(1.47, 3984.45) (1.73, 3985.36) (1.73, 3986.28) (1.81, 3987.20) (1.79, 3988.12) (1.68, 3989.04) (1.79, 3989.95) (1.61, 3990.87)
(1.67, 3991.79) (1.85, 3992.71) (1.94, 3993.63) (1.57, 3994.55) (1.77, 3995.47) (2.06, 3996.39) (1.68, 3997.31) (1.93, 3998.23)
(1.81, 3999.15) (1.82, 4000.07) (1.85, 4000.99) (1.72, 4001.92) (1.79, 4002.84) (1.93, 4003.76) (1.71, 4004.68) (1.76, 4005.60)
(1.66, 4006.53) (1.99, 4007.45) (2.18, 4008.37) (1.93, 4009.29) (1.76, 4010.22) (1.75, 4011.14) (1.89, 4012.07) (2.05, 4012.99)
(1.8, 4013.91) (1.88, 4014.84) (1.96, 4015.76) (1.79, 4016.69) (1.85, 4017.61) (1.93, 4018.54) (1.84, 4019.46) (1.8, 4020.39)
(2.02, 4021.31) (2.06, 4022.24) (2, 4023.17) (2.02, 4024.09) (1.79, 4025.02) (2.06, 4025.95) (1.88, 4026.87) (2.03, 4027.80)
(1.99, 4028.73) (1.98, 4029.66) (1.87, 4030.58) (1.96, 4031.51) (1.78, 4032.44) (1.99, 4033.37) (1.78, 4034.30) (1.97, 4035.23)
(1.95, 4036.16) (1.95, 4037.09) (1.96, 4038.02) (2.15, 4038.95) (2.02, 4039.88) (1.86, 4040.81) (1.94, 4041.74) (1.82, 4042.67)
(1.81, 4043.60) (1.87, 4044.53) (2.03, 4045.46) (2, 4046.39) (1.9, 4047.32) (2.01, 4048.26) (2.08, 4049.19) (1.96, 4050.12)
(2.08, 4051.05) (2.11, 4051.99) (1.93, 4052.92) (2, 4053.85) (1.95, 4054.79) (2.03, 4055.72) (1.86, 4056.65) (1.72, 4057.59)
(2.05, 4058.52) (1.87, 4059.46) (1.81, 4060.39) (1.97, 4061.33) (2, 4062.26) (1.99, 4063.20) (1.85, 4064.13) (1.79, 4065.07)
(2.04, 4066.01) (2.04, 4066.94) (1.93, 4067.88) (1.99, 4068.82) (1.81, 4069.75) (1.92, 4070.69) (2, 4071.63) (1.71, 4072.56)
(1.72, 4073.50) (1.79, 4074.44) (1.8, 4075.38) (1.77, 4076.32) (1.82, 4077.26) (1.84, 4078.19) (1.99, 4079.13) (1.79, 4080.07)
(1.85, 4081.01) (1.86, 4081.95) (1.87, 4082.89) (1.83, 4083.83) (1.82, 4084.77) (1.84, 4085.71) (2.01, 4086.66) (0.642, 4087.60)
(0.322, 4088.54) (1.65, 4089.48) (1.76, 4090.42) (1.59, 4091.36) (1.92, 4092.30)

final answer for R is 1.4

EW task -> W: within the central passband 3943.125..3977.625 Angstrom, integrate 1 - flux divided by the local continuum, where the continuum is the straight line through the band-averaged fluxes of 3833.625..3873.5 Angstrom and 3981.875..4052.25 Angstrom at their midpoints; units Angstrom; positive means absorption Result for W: 7.49 Angstrom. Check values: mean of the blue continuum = 1.49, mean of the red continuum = 1.87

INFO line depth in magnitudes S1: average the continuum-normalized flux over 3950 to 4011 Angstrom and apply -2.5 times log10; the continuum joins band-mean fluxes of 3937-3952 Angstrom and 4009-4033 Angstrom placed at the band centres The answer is 0.16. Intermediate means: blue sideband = 1.66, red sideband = 1.91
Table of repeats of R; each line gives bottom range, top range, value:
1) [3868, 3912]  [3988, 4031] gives 1.41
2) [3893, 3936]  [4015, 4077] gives 1.32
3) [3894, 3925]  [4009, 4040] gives 1.24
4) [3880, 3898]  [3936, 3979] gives 1.25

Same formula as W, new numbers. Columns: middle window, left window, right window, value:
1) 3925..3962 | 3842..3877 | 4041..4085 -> 4.1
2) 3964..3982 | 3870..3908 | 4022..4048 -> 6.0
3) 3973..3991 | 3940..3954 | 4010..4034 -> 2.8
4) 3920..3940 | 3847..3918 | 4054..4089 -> 1.3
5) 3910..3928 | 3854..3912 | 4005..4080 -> -2.2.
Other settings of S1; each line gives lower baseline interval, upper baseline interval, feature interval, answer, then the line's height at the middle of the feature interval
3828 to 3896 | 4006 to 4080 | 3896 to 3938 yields -0.026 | 1.54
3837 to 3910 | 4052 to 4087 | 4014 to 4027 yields -0.082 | 1.78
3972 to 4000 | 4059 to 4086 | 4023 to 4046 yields -0.110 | 1.75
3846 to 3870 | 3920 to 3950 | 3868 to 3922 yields 0.078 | 1.59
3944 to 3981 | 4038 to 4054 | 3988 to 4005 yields -0.113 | 1.61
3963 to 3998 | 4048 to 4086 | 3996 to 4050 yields -0.158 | 1.65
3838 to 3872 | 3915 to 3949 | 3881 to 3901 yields 0.311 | 1.56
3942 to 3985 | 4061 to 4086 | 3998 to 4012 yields -0.164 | 1.58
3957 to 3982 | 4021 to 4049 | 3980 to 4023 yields -0.158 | 1.57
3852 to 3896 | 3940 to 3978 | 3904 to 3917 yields -0.217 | 1.41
